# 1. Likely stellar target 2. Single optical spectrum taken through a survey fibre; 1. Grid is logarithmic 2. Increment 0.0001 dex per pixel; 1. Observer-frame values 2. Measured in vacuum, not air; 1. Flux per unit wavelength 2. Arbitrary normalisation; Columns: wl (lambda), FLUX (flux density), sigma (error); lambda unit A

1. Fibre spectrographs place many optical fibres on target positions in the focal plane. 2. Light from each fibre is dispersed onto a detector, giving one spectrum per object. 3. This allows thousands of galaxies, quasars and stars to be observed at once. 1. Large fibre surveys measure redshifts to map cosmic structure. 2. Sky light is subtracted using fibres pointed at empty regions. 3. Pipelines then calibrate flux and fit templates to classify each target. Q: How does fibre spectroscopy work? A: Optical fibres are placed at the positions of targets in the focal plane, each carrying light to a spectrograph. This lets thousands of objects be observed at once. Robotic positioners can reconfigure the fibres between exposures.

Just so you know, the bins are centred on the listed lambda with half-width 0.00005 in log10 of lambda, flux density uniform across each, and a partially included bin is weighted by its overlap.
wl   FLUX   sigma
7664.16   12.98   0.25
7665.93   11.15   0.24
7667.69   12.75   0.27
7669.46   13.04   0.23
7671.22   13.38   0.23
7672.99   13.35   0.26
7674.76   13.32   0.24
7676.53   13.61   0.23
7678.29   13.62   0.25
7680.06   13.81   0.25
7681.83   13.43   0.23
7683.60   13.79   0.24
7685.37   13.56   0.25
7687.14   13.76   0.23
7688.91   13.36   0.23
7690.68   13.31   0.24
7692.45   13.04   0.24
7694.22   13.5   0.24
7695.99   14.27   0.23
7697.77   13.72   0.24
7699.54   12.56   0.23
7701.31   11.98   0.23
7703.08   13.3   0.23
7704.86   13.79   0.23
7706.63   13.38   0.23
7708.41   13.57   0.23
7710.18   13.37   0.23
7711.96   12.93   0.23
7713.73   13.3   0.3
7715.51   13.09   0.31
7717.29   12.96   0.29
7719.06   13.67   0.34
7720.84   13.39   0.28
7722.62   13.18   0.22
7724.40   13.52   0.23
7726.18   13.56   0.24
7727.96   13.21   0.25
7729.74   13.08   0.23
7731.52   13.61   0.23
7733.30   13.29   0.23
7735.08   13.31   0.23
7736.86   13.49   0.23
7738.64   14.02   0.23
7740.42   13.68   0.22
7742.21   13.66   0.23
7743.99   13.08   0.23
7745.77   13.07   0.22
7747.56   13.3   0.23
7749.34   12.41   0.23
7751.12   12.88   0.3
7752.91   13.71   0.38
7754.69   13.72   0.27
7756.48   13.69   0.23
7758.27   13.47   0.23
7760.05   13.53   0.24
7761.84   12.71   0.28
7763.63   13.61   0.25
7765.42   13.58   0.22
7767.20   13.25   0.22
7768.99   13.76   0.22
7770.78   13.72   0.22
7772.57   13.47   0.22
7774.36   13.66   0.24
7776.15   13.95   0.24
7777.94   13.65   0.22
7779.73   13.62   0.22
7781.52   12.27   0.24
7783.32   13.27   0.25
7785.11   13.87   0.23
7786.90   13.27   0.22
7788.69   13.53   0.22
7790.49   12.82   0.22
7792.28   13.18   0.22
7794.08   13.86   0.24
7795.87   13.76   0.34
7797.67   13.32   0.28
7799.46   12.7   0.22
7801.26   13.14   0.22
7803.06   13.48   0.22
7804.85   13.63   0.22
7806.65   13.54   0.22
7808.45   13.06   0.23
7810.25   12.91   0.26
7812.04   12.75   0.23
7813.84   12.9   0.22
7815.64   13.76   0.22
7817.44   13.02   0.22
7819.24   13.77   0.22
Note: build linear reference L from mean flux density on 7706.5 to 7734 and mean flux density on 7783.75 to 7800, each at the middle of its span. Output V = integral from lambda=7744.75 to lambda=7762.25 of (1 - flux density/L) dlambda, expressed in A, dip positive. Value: 0.11 A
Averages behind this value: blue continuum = 13.3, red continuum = 13.4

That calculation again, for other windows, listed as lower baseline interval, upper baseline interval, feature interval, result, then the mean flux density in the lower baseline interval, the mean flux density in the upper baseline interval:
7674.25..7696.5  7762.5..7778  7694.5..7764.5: 1.3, 13.6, 13.6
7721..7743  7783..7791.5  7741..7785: 0.1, 13.5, 13.4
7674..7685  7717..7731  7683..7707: 0.2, 13.6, 13.3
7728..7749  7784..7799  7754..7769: -0.1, 13.4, 13.4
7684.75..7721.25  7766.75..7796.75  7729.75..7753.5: 0.1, 13.3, 13.5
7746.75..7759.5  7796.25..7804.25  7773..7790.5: -0.2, 13.3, 13.2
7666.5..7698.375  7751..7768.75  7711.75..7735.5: 0.3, 13.5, 13.4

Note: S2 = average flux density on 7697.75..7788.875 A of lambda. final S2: 13.4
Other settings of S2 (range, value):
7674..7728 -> 13.4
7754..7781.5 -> 13.5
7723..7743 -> 13.5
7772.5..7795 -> 13.4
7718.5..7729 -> 13.4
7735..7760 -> 13.4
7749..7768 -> 13.4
